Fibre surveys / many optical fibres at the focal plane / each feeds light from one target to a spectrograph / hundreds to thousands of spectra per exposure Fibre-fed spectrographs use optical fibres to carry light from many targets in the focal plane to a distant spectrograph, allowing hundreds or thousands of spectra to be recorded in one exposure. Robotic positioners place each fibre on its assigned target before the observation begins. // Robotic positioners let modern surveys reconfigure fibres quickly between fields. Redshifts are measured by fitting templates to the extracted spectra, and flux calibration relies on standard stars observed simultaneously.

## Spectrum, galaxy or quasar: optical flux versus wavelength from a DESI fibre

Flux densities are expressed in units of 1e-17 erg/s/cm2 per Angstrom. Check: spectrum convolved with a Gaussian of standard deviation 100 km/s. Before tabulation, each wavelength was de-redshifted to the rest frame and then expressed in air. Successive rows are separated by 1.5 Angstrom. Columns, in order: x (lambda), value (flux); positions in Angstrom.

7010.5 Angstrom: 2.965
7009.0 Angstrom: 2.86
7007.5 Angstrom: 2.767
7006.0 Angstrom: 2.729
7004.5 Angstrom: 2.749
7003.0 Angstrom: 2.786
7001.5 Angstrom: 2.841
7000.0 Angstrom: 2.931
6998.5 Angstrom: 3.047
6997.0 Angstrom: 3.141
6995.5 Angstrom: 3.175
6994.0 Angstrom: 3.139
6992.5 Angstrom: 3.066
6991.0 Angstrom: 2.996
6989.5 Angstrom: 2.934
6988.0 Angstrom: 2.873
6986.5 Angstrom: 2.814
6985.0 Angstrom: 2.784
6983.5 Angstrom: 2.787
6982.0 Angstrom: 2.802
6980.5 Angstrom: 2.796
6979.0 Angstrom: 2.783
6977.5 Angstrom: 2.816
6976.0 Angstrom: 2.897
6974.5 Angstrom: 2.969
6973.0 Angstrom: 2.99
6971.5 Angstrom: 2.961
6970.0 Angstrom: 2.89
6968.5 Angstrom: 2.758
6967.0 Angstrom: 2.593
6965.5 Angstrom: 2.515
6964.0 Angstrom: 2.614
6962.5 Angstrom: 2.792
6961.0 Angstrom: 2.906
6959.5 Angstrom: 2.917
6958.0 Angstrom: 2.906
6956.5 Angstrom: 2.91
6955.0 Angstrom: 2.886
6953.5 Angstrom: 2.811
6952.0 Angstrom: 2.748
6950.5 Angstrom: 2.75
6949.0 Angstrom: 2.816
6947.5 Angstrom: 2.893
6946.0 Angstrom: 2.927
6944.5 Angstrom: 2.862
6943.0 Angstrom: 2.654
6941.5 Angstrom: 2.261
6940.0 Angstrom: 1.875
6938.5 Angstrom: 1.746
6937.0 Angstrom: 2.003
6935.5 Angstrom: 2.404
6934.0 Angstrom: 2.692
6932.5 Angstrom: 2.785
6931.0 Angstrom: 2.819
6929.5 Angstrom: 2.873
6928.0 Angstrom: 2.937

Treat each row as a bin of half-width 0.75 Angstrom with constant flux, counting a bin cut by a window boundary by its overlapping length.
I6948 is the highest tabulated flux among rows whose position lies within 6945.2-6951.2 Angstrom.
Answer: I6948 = 2.927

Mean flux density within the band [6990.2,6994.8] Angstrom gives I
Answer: 3.07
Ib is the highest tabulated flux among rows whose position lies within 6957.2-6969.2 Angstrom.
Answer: 2.917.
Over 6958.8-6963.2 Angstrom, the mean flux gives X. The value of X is 2.87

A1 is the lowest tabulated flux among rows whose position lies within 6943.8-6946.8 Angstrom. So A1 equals 2.862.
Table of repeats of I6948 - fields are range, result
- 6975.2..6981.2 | 2.897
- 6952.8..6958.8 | 2.91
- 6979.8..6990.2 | 2.934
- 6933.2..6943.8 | 2.692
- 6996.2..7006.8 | 3.141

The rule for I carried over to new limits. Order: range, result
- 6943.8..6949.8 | 2.87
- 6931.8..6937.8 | 2.46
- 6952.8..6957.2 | 2.87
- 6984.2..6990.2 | 2.85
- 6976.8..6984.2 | 2.8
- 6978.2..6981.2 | 2.79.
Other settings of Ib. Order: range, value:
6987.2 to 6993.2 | 3.066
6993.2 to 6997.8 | 3.175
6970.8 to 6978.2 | 2.99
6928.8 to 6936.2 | 2.873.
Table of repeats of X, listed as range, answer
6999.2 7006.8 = 2.81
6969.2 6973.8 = 2.95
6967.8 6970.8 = 2.83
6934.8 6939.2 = 2.05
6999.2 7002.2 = 2.89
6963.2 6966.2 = 2.57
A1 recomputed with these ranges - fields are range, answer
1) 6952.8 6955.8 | 2.811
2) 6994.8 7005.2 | 2.749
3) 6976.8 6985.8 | 2.783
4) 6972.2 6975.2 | 2.969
